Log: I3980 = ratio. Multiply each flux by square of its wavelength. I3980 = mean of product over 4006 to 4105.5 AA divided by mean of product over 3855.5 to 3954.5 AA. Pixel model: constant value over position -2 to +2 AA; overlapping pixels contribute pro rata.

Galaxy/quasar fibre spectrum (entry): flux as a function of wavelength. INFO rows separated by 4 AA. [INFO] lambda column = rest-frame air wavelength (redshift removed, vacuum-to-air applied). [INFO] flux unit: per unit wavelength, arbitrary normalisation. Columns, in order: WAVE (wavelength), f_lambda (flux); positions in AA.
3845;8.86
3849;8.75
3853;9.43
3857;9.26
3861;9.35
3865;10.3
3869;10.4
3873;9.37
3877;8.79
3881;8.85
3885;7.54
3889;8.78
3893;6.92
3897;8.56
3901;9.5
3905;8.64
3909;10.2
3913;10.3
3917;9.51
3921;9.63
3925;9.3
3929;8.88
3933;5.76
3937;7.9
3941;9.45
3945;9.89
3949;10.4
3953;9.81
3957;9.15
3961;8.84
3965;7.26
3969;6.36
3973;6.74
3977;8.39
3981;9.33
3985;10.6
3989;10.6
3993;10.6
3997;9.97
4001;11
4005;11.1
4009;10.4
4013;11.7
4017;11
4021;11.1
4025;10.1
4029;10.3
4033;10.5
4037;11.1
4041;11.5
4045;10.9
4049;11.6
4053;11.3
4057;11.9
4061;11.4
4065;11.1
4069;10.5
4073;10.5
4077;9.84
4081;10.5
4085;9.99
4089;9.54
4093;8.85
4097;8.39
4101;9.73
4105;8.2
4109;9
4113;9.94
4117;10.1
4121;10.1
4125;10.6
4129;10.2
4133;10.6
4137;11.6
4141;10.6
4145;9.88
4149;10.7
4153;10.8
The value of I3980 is 1.25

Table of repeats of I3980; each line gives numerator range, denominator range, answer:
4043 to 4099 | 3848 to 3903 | 1.28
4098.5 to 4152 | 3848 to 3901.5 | 1.28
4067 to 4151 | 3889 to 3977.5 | 1.25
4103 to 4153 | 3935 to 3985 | 1.27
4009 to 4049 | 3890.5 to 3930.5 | 1.27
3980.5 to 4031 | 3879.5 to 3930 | 1.25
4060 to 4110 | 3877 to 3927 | 1.20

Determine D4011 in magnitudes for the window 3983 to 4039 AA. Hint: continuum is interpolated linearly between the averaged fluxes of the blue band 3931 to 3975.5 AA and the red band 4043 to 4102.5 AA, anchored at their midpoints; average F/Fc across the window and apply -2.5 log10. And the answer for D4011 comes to -0.15 mag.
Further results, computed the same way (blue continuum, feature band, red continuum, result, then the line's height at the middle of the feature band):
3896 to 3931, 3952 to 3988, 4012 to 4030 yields 0.19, 10.2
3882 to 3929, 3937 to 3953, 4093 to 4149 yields -0.06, 9.15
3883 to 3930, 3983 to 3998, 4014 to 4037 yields -0.03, 10.2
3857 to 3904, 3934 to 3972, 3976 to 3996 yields 0.12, 9.66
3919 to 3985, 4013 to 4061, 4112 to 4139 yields -0.16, 9.53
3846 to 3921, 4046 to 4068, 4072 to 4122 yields -0.20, 9.48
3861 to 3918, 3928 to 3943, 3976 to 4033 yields 0.21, 9.66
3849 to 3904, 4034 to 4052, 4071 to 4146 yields -0.17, 9.65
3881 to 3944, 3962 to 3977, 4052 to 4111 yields 0.27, 9.18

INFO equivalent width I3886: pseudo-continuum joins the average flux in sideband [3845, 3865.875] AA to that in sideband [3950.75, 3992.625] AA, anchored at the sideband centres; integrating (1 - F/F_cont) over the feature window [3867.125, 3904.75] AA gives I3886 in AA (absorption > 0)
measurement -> 1.83 AA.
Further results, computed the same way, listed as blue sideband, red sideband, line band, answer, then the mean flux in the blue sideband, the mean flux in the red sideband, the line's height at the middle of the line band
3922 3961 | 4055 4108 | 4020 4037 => -1.6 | 8.96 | 10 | 9.62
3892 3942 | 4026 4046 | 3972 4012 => 0.4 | 8.84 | 10.8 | 10.1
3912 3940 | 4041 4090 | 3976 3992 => -0.5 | 8.72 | 10.8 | 9.59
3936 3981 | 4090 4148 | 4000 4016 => -3.7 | 8.61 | 9.85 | 8.99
